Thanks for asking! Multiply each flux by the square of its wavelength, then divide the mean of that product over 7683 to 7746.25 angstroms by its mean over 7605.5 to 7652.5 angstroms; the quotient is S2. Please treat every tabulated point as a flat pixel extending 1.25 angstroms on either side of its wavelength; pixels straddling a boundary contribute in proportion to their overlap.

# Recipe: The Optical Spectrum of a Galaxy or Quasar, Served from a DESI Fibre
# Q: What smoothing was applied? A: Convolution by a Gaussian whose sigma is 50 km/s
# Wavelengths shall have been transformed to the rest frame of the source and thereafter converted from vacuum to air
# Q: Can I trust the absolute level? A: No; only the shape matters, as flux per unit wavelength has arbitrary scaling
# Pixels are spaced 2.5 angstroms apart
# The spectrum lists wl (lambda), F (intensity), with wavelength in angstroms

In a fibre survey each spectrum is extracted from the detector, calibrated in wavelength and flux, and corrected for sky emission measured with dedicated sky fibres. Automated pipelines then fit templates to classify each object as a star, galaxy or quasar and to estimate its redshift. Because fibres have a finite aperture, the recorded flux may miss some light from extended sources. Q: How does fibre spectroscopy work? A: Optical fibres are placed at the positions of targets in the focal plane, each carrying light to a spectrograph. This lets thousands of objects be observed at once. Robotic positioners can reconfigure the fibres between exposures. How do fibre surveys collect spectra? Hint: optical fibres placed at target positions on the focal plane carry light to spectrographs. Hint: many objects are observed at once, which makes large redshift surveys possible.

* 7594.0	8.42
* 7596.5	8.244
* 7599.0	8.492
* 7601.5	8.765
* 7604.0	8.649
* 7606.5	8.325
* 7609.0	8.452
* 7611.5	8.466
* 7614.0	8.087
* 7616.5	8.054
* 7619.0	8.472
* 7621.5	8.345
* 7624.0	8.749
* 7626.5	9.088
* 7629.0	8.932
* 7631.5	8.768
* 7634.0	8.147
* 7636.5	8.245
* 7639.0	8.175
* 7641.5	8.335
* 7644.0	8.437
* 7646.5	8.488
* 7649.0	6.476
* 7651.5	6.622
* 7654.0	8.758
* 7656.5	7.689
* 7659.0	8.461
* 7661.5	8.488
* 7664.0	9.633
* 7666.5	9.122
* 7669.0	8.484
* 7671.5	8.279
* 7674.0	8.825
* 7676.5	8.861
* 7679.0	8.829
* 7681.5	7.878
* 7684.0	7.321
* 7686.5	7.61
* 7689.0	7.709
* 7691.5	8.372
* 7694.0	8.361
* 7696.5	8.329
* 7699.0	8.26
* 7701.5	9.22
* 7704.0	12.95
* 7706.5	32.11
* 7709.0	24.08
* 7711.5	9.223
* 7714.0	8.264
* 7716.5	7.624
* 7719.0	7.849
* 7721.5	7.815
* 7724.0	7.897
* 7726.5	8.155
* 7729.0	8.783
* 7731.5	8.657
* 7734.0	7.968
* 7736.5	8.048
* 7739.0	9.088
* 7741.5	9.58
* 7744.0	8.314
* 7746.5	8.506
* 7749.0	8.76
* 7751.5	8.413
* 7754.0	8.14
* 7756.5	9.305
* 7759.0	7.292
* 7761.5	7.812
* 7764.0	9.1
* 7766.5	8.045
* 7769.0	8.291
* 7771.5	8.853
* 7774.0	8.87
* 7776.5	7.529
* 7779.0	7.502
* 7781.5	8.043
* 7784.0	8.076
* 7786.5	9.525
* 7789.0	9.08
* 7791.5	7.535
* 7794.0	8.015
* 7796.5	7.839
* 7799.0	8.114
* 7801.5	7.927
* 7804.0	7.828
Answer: 1.24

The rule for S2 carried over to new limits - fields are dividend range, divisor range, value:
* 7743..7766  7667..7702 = 1.03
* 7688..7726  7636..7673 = 1.37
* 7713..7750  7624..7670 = 1.02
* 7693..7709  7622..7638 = 1.67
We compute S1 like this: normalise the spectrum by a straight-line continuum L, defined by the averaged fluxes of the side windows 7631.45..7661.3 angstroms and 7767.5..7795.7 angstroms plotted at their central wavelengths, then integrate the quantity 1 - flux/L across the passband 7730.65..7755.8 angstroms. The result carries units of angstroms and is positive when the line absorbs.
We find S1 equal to -1.0 angstroms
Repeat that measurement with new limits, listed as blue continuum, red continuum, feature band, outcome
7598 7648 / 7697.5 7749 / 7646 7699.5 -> 7.2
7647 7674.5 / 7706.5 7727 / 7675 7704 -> 4.3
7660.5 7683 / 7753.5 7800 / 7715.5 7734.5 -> 0.8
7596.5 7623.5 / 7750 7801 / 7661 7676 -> -0.8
